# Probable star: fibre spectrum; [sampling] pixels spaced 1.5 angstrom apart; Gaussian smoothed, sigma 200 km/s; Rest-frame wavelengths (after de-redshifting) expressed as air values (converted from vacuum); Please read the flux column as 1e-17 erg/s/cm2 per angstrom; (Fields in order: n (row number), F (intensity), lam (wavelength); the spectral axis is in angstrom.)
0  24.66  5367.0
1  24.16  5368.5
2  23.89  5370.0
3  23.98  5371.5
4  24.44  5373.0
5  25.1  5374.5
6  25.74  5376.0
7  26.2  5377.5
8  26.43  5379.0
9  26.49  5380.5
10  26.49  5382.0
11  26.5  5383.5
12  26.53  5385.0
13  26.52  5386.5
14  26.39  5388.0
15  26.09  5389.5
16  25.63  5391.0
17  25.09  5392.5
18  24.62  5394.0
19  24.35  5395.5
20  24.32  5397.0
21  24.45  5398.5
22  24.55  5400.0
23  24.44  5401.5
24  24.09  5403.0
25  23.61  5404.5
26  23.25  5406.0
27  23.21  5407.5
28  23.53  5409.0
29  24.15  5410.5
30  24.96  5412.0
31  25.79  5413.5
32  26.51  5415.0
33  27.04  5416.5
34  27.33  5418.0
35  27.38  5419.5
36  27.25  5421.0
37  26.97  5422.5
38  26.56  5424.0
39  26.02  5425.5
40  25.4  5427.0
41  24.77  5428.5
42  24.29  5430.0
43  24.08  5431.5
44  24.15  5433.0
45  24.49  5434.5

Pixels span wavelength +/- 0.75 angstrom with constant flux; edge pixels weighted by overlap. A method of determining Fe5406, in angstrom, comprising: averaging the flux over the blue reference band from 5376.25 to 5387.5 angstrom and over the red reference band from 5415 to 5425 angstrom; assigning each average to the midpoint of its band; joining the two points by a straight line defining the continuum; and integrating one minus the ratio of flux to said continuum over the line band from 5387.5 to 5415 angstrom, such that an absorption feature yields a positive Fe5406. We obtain 2.2 angstrom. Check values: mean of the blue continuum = 26.4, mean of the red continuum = 27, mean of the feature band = 24.6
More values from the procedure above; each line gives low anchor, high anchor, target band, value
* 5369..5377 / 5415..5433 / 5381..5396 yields -0.5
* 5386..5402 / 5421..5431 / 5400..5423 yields 0.2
